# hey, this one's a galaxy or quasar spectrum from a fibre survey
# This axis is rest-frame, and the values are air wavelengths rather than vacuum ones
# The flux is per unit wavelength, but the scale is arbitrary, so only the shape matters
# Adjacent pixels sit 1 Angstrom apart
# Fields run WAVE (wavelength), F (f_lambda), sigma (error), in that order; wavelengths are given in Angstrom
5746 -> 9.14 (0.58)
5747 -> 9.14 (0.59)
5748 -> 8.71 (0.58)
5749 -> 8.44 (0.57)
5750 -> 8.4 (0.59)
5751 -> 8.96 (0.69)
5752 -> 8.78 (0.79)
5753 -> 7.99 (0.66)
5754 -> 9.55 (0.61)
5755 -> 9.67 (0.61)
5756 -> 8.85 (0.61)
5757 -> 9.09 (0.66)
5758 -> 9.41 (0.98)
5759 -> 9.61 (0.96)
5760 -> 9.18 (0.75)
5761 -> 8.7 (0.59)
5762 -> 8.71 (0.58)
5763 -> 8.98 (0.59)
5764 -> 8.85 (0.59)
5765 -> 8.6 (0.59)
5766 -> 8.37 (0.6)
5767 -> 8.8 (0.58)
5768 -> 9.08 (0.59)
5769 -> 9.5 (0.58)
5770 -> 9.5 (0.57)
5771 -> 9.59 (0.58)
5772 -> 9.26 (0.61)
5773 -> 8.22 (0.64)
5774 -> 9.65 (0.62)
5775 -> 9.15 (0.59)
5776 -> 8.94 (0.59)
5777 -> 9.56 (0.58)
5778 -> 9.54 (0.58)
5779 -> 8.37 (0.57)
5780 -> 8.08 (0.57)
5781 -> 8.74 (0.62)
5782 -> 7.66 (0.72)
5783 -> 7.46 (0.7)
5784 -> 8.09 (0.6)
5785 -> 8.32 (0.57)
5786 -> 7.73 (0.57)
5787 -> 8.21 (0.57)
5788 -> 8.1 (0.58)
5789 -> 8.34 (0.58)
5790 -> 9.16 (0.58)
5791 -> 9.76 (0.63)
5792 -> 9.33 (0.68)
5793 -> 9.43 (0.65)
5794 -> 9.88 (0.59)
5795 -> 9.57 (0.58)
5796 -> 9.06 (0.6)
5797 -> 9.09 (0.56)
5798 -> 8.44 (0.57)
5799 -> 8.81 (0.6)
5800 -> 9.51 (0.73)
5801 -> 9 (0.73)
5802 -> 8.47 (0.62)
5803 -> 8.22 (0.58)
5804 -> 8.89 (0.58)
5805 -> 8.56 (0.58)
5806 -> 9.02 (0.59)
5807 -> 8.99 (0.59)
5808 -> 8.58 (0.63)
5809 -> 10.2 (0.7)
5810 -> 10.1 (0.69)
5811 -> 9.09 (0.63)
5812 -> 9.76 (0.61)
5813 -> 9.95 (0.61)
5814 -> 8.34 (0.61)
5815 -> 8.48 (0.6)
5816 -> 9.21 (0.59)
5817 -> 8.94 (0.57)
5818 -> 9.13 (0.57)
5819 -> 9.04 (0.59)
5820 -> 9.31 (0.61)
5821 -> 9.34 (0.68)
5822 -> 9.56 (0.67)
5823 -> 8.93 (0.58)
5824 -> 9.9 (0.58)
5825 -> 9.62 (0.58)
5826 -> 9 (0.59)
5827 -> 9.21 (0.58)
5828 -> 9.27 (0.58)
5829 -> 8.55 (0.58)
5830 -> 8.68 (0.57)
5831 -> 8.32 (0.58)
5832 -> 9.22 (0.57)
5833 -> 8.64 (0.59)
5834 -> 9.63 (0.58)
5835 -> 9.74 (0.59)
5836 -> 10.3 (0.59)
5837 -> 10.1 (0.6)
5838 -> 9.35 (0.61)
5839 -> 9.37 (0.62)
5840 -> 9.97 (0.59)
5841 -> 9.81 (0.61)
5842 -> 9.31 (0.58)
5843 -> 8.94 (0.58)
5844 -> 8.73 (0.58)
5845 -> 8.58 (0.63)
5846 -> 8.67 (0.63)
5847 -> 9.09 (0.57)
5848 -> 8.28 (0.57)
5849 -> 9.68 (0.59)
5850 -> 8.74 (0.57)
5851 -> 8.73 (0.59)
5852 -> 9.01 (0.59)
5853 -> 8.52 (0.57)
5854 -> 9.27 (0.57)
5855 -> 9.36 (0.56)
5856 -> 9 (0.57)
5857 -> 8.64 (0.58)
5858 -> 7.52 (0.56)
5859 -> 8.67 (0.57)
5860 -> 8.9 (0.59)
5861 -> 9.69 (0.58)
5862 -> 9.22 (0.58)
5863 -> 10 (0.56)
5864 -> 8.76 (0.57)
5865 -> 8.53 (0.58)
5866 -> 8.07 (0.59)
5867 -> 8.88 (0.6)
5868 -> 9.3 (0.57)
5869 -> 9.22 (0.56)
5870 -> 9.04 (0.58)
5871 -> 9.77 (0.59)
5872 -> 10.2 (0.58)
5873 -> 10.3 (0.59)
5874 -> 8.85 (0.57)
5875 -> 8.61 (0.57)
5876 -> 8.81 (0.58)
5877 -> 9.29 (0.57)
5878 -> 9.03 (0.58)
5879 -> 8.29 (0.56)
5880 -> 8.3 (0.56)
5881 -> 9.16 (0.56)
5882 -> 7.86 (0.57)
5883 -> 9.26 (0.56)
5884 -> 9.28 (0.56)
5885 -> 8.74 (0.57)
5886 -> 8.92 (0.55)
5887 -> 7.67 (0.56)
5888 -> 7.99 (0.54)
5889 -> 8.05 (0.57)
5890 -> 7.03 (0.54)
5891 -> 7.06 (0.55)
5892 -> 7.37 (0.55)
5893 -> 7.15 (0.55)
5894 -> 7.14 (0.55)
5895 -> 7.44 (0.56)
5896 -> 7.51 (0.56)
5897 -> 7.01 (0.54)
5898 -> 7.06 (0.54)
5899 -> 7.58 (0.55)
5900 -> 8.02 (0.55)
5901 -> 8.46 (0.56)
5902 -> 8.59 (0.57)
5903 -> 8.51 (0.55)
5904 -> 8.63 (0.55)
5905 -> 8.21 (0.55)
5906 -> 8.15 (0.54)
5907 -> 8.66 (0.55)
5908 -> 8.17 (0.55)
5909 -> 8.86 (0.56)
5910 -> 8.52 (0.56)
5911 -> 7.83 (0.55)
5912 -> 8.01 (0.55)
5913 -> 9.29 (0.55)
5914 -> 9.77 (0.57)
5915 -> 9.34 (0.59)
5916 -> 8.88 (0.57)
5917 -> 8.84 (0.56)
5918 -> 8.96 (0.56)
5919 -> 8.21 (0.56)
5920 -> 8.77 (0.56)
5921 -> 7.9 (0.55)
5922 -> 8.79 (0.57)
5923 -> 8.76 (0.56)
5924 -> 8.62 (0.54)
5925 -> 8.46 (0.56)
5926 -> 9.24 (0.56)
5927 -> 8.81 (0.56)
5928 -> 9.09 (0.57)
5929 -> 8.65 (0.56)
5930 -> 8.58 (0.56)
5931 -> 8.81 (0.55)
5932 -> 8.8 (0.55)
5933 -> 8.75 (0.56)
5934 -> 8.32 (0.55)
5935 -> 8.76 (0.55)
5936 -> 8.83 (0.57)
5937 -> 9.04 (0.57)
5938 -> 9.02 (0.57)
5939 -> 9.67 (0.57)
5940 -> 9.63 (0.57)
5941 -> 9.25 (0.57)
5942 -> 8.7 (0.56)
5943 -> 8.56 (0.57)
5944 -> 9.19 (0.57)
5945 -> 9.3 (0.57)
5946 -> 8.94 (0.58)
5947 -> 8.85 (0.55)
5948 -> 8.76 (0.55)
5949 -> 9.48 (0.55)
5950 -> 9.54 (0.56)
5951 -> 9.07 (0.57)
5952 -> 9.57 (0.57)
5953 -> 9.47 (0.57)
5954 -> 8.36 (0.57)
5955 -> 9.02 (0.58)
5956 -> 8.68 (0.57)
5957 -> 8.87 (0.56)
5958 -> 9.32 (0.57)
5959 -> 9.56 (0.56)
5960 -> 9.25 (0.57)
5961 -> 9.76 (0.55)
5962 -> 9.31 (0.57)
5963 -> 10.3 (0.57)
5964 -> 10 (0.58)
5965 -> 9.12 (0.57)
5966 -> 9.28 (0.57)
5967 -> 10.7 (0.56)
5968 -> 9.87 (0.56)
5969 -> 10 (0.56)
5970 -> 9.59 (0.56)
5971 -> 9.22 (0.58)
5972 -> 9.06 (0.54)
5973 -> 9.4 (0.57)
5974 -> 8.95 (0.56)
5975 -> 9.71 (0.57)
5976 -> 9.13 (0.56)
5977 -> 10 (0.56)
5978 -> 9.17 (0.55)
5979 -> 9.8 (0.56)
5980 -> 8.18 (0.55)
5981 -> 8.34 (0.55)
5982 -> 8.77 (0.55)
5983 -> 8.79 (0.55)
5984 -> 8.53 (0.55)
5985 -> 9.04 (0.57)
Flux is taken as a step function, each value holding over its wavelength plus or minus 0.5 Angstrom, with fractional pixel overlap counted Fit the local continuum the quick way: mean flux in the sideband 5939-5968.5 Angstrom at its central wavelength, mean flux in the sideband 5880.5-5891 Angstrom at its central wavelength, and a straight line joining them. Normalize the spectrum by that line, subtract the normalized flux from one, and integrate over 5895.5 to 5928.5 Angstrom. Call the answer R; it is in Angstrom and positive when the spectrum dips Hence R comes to 0.92 Angstrom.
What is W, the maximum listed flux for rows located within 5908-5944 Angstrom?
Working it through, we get 9.77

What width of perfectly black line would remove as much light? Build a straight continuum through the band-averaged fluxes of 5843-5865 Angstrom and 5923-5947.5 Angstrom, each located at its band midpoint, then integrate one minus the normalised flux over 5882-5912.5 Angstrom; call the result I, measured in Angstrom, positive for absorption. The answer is 3.0 Angstrom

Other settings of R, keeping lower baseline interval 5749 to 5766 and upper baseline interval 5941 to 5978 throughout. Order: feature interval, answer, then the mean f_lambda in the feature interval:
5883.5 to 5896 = 1.88 Angstrom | 7.81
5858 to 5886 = 0.44 Angstrom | 9.01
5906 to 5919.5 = 0.78 Angstrom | 8.7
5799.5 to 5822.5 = -0.22 Angstrom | 9.12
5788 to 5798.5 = -0.18 Angstrom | 9.15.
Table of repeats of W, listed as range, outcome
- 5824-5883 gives 10.3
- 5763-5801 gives 9.88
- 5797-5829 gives 10.2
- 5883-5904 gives 9.28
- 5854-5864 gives 10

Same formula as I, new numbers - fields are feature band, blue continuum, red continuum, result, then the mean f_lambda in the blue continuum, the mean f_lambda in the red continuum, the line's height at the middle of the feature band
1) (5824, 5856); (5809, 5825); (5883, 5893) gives -1.0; 9.31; 8.03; 8.9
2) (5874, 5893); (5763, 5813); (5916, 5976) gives 1.4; 8.92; 9.11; 9.03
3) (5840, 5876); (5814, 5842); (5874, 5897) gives -1.4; 9.27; 8.17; 8.69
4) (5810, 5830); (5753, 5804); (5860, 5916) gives -1.0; 8.89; 8.52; 8.75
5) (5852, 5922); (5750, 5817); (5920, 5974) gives 3.9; 8.94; 9.12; 9.06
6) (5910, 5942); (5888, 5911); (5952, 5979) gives -1.2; 7.87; 9.44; 8.5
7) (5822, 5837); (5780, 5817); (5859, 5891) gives -0.7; 8.87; 8.84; 8.86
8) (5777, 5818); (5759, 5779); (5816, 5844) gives 1.3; 9.06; 9.29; 9.17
